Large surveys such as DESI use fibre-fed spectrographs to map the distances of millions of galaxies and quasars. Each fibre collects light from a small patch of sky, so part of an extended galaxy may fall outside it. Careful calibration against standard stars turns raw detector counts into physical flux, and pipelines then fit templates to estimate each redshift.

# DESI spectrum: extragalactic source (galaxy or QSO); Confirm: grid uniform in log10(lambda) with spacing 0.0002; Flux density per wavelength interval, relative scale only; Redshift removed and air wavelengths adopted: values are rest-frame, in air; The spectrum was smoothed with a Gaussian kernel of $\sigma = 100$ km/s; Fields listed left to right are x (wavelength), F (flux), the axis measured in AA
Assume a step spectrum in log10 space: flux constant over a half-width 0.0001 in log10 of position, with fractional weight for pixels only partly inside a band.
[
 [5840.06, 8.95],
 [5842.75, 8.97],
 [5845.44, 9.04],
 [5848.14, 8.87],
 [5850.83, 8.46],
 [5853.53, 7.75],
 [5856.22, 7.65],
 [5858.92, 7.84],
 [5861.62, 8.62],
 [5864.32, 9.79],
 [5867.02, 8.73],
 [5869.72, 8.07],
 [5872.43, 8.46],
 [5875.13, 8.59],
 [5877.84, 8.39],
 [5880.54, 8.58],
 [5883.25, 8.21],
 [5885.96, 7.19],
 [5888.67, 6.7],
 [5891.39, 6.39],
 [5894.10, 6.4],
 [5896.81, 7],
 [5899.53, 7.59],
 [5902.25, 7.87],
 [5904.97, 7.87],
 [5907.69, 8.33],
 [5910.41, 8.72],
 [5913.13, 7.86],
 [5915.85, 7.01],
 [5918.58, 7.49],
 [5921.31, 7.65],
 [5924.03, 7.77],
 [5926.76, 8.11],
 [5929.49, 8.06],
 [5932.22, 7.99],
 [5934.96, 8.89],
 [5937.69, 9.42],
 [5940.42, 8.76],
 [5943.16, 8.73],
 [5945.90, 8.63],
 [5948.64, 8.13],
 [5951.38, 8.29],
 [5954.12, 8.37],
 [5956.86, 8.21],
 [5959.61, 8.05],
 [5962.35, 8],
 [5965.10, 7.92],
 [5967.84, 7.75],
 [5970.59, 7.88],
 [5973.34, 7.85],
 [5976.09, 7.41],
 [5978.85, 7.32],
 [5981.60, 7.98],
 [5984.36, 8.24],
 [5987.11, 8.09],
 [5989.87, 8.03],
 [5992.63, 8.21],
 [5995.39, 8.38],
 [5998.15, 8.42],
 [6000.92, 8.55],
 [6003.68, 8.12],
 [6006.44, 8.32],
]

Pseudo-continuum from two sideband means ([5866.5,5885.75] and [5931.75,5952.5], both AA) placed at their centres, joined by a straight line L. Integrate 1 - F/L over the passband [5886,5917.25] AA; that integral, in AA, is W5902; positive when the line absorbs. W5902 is 3.8 AA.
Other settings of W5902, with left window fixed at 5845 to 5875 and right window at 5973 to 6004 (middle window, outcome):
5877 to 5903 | 3.0 AA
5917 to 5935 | 0.7 AA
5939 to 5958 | -0.6 AA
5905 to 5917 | 0.5 AA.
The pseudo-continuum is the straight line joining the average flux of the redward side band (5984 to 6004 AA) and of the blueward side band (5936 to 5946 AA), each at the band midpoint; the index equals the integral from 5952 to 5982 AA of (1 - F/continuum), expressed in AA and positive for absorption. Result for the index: 2.5 AA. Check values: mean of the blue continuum 8.92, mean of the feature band 7.89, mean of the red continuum 8.26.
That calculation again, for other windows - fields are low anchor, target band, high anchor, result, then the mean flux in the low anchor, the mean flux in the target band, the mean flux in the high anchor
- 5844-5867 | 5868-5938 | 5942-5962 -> 4.7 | 8.52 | 7.85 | 8.32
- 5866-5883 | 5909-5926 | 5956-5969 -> 0.9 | 8.45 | 7.77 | 7.98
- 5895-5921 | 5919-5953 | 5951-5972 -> -1.9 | 7.72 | 8.34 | 8.05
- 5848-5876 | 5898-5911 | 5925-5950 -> 0.7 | 8.42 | 8.02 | 8.51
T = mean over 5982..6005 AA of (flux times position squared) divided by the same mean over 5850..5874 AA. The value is 1.0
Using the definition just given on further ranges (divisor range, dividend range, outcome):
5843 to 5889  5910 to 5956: 1.01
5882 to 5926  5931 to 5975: 1.12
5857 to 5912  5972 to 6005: 1.05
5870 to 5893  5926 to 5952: 1.11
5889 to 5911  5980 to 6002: 1.14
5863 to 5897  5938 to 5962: 1.09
